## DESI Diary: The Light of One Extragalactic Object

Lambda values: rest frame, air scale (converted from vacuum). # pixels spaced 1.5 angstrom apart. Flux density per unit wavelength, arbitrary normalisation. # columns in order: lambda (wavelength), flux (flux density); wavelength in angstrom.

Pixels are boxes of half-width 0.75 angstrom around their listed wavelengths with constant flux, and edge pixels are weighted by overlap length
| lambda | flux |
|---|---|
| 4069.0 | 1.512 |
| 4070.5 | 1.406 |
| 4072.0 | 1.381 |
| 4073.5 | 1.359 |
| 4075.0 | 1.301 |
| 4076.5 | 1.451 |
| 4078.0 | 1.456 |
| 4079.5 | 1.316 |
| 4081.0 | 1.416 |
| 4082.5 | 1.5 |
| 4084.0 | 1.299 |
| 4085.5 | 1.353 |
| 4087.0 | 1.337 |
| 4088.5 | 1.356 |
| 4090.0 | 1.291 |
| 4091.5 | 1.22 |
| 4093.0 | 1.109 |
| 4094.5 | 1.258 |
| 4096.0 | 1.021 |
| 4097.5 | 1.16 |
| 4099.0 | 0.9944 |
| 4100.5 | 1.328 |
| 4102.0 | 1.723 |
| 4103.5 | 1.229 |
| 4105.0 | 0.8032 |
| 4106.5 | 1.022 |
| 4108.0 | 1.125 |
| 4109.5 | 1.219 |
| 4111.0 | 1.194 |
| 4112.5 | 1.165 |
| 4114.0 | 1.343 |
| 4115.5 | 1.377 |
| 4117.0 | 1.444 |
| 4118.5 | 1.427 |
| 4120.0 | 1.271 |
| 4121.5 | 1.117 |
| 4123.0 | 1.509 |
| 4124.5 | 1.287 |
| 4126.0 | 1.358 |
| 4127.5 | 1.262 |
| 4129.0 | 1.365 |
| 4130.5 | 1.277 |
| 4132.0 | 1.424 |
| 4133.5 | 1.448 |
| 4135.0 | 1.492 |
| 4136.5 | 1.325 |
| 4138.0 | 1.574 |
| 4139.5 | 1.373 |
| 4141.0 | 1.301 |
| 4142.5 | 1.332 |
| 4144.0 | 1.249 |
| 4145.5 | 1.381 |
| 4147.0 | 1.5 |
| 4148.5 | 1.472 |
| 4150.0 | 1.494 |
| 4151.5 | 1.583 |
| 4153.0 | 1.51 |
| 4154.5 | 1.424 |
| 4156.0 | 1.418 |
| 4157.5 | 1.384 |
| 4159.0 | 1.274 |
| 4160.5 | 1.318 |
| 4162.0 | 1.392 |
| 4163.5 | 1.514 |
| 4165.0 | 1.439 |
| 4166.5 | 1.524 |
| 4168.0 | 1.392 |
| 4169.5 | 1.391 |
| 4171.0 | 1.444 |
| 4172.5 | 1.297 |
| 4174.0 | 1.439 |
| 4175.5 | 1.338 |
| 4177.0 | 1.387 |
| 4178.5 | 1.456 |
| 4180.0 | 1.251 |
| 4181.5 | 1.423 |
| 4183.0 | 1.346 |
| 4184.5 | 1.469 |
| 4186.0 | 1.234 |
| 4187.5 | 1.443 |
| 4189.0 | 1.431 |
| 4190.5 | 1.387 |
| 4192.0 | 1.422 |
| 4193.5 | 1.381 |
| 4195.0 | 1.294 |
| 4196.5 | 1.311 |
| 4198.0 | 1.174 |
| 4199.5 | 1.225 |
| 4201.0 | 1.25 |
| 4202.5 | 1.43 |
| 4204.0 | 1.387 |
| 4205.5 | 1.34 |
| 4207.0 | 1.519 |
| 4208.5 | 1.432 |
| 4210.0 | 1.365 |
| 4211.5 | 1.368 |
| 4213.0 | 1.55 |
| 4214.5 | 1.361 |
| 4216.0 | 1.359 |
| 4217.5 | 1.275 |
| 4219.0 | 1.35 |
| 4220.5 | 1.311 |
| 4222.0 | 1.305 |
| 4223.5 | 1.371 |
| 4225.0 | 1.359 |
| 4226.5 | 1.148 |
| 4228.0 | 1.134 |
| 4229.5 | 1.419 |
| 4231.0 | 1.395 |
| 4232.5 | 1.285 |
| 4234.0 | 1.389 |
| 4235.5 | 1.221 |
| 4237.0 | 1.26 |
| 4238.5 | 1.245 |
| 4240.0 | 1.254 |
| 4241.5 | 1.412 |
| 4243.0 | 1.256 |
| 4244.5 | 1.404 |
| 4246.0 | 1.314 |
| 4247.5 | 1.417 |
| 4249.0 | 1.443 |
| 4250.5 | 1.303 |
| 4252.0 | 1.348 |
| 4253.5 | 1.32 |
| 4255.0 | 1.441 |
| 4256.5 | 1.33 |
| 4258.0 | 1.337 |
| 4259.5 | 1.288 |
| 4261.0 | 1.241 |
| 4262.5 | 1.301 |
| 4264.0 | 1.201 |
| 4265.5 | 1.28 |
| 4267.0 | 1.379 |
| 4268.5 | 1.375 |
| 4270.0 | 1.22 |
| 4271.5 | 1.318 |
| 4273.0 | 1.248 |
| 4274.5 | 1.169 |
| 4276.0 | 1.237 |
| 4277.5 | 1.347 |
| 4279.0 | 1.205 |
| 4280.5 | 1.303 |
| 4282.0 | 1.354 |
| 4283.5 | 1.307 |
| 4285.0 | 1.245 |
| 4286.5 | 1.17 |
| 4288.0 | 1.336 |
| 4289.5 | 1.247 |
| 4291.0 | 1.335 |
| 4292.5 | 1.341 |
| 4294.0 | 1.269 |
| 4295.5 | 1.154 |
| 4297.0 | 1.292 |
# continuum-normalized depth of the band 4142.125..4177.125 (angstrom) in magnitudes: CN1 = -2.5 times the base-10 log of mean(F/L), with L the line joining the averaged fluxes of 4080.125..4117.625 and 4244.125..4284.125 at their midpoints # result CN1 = -0.11 mag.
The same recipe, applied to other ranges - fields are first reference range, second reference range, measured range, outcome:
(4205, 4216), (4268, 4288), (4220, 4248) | 0.05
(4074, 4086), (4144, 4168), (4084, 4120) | 0.13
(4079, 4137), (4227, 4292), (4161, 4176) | -0.10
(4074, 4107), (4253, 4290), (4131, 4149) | -0.10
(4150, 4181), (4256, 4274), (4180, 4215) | 0.00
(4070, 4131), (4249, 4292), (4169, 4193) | -0.08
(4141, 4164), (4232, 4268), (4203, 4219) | -0.03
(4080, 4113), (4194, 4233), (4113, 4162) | -0.09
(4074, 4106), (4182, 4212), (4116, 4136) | -0.04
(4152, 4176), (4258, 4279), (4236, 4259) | -0.03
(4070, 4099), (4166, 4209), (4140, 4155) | -0.06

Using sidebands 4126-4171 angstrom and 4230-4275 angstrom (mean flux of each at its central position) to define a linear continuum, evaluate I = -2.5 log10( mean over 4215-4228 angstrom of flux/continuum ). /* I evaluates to 0.03 mag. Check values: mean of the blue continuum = 1.41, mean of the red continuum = 1.31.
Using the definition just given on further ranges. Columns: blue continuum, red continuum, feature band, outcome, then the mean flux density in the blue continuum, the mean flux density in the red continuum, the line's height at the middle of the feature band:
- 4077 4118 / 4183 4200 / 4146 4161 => -0.100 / 1.26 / 1.34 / 1.31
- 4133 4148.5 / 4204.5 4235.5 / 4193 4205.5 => 0.045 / 1.4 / 1.35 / 1.36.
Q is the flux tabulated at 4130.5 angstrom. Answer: 1.277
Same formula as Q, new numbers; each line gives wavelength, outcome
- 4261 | 1.241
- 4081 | 1.416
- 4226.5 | 1.148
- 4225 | 1.359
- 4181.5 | 1.423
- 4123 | 1.509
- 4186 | 1.234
